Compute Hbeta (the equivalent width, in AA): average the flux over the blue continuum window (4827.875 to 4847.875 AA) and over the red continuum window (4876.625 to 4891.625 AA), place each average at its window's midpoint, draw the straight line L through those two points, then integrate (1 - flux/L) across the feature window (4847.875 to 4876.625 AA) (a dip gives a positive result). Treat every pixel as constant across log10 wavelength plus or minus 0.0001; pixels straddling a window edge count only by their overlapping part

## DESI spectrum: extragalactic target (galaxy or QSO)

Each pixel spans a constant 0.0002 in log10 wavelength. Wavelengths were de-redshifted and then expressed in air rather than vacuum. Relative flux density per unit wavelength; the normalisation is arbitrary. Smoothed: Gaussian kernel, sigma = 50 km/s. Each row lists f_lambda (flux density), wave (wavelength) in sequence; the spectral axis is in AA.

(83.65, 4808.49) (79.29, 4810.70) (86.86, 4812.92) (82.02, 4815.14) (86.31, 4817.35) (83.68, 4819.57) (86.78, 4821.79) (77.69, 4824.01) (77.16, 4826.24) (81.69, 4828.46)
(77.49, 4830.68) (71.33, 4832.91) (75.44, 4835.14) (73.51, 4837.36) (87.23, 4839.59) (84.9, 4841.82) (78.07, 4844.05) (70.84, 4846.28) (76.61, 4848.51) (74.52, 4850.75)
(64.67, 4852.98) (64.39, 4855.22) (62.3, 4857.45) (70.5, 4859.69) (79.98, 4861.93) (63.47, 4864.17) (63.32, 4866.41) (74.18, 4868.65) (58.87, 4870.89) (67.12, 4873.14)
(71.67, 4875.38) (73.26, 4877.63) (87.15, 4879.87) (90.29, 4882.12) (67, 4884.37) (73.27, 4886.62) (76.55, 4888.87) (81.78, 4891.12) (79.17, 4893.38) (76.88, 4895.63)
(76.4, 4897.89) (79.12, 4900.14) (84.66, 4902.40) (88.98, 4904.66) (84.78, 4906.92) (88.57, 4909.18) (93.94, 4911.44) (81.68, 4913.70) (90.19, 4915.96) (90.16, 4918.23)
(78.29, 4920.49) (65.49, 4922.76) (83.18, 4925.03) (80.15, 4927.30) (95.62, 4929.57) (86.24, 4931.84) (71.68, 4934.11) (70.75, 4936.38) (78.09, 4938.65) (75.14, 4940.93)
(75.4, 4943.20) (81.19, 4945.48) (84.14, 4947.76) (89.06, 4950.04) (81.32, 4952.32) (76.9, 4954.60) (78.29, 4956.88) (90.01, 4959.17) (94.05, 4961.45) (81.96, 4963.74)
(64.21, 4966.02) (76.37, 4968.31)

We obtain 3.5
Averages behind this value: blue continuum 77.7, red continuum 78.4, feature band 68.5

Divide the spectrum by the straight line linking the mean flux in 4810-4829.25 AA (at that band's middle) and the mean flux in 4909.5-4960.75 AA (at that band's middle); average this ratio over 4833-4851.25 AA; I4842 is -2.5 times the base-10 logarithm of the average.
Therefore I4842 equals 0.067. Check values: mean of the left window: 82.4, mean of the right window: 81.9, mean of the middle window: 77.4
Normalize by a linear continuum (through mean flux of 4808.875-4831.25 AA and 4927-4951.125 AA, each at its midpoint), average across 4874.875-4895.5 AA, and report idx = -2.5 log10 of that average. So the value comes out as 0.05 mag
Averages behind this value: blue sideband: 82.1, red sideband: 80.7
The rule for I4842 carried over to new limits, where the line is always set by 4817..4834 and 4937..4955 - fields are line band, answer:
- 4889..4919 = -0.05 mag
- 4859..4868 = 0.15 mag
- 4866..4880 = 0.14 mag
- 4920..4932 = -0.02 mag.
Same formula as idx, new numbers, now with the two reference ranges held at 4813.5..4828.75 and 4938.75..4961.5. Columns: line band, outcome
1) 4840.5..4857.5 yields 0.13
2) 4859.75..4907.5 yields 0.09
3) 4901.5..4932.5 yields -0.04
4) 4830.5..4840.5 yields 0.08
